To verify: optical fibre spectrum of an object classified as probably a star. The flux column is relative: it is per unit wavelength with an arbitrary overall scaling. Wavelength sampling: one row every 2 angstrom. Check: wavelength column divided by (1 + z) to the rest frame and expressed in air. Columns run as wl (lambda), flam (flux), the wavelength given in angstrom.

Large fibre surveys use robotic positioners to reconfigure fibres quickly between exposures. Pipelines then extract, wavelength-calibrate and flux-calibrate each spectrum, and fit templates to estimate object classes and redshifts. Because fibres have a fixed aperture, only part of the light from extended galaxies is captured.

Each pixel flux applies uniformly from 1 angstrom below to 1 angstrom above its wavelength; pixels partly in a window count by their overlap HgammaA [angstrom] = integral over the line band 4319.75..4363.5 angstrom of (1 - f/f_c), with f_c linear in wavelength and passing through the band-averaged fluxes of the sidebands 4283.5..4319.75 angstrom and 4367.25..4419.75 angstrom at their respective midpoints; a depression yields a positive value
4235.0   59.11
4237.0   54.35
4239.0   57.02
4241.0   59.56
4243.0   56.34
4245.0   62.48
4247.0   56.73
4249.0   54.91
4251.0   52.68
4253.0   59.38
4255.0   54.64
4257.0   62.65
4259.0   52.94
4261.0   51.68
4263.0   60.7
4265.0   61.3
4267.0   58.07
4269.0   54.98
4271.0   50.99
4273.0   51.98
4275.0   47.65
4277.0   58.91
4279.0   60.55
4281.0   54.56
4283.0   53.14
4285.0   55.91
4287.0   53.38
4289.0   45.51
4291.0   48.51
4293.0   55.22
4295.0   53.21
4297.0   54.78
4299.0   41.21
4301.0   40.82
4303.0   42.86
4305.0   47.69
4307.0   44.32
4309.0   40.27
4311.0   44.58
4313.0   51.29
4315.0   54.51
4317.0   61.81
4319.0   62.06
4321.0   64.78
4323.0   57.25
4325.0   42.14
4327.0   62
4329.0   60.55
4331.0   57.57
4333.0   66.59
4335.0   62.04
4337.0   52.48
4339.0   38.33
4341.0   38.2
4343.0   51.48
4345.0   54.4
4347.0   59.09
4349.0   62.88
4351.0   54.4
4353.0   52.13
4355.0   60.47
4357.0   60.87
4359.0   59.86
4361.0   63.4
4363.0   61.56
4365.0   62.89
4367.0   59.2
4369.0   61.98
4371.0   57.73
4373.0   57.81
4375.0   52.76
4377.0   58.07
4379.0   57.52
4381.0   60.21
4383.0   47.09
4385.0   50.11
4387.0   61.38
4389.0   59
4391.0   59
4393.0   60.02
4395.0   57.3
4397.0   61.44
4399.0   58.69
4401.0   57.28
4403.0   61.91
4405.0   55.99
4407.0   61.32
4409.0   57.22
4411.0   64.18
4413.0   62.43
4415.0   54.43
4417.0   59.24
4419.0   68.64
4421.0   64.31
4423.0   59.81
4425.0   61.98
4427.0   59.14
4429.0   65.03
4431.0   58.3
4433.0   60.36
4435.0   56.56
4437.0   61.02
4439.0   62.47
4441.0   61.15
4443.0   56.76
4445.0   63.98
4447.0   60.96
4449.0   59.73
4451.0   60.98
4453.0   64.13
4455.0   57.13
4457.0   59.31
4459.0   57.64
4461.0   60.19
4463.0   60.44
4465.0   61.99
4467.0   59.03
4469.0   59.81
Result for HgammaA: -2.3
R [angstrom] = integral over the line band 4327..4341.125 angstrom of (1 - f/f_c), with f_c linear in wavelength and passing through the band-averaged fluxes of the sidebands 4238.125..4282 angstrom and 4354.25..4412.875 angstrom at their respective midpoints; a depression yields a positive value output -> 0.6 angstrom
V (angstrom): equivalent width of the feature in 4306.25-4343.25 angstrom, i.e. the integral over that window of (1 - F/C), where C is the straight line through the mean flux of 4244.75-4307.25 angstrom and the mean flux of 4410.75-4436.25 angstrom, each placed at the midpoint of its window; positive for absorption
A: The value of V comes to 1.6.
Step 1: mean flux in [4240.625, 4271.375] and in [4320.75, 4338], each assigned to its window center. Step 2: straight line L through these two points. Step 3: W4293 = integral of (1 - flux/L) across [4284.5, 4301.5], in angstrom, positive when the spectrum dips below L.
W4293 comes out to 2.2 angstrom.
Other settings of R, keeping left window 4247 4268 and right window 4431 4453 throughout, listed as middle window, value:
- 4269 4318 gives 5.9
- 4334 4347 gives 1.8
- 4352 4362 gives -0.1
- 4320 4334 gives -0.1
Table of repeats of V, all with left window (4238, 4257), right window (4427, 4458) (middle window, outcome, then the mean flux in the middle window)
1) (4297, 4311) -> 3.47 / 43.8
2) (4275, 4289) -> 0.77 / 54.7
